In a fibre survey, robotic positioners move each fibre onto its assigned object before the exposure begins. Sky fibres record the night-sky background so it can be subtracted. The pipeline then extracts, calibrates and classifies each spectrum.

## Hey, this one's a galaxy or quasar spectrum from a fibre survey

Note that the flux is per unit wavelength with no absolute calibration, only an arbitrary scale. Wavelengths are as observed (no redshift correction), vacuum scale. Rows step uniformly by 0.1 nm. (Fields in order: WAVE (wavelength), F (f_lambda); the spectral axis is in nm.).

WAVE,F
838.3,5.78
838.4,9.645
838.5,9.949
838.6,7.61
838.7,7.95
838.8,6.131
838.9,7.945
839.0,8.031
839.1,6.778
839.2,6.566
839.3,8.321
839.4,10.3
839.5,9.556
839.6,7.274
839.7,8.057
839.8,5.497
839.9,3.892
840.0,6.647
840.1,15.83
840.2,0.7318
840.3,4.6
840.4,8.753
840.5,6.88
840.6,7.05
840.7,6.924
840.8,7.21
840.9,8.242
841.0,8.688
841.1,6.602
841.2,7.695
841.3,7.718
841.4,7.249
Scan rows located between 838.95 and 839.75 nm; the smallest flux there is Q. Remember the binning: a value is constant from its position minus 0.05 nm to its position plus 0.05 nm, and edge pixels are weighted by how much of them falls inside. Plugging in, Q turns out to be 6.566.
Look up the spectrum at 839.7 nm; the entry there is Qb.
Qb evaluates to 8.057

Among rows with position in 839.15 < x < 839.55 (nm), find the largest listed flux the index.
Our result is 10.3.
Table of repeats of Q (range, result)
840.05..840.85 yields 0.7318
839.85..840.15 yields 3.892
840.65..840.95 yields 6.924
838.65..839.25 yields 6.131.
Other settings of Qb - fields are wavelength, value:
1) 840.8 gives 7.21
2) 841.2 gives 7.695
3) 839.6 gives 7.274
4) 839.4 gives 10.3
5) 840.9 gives 8.242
